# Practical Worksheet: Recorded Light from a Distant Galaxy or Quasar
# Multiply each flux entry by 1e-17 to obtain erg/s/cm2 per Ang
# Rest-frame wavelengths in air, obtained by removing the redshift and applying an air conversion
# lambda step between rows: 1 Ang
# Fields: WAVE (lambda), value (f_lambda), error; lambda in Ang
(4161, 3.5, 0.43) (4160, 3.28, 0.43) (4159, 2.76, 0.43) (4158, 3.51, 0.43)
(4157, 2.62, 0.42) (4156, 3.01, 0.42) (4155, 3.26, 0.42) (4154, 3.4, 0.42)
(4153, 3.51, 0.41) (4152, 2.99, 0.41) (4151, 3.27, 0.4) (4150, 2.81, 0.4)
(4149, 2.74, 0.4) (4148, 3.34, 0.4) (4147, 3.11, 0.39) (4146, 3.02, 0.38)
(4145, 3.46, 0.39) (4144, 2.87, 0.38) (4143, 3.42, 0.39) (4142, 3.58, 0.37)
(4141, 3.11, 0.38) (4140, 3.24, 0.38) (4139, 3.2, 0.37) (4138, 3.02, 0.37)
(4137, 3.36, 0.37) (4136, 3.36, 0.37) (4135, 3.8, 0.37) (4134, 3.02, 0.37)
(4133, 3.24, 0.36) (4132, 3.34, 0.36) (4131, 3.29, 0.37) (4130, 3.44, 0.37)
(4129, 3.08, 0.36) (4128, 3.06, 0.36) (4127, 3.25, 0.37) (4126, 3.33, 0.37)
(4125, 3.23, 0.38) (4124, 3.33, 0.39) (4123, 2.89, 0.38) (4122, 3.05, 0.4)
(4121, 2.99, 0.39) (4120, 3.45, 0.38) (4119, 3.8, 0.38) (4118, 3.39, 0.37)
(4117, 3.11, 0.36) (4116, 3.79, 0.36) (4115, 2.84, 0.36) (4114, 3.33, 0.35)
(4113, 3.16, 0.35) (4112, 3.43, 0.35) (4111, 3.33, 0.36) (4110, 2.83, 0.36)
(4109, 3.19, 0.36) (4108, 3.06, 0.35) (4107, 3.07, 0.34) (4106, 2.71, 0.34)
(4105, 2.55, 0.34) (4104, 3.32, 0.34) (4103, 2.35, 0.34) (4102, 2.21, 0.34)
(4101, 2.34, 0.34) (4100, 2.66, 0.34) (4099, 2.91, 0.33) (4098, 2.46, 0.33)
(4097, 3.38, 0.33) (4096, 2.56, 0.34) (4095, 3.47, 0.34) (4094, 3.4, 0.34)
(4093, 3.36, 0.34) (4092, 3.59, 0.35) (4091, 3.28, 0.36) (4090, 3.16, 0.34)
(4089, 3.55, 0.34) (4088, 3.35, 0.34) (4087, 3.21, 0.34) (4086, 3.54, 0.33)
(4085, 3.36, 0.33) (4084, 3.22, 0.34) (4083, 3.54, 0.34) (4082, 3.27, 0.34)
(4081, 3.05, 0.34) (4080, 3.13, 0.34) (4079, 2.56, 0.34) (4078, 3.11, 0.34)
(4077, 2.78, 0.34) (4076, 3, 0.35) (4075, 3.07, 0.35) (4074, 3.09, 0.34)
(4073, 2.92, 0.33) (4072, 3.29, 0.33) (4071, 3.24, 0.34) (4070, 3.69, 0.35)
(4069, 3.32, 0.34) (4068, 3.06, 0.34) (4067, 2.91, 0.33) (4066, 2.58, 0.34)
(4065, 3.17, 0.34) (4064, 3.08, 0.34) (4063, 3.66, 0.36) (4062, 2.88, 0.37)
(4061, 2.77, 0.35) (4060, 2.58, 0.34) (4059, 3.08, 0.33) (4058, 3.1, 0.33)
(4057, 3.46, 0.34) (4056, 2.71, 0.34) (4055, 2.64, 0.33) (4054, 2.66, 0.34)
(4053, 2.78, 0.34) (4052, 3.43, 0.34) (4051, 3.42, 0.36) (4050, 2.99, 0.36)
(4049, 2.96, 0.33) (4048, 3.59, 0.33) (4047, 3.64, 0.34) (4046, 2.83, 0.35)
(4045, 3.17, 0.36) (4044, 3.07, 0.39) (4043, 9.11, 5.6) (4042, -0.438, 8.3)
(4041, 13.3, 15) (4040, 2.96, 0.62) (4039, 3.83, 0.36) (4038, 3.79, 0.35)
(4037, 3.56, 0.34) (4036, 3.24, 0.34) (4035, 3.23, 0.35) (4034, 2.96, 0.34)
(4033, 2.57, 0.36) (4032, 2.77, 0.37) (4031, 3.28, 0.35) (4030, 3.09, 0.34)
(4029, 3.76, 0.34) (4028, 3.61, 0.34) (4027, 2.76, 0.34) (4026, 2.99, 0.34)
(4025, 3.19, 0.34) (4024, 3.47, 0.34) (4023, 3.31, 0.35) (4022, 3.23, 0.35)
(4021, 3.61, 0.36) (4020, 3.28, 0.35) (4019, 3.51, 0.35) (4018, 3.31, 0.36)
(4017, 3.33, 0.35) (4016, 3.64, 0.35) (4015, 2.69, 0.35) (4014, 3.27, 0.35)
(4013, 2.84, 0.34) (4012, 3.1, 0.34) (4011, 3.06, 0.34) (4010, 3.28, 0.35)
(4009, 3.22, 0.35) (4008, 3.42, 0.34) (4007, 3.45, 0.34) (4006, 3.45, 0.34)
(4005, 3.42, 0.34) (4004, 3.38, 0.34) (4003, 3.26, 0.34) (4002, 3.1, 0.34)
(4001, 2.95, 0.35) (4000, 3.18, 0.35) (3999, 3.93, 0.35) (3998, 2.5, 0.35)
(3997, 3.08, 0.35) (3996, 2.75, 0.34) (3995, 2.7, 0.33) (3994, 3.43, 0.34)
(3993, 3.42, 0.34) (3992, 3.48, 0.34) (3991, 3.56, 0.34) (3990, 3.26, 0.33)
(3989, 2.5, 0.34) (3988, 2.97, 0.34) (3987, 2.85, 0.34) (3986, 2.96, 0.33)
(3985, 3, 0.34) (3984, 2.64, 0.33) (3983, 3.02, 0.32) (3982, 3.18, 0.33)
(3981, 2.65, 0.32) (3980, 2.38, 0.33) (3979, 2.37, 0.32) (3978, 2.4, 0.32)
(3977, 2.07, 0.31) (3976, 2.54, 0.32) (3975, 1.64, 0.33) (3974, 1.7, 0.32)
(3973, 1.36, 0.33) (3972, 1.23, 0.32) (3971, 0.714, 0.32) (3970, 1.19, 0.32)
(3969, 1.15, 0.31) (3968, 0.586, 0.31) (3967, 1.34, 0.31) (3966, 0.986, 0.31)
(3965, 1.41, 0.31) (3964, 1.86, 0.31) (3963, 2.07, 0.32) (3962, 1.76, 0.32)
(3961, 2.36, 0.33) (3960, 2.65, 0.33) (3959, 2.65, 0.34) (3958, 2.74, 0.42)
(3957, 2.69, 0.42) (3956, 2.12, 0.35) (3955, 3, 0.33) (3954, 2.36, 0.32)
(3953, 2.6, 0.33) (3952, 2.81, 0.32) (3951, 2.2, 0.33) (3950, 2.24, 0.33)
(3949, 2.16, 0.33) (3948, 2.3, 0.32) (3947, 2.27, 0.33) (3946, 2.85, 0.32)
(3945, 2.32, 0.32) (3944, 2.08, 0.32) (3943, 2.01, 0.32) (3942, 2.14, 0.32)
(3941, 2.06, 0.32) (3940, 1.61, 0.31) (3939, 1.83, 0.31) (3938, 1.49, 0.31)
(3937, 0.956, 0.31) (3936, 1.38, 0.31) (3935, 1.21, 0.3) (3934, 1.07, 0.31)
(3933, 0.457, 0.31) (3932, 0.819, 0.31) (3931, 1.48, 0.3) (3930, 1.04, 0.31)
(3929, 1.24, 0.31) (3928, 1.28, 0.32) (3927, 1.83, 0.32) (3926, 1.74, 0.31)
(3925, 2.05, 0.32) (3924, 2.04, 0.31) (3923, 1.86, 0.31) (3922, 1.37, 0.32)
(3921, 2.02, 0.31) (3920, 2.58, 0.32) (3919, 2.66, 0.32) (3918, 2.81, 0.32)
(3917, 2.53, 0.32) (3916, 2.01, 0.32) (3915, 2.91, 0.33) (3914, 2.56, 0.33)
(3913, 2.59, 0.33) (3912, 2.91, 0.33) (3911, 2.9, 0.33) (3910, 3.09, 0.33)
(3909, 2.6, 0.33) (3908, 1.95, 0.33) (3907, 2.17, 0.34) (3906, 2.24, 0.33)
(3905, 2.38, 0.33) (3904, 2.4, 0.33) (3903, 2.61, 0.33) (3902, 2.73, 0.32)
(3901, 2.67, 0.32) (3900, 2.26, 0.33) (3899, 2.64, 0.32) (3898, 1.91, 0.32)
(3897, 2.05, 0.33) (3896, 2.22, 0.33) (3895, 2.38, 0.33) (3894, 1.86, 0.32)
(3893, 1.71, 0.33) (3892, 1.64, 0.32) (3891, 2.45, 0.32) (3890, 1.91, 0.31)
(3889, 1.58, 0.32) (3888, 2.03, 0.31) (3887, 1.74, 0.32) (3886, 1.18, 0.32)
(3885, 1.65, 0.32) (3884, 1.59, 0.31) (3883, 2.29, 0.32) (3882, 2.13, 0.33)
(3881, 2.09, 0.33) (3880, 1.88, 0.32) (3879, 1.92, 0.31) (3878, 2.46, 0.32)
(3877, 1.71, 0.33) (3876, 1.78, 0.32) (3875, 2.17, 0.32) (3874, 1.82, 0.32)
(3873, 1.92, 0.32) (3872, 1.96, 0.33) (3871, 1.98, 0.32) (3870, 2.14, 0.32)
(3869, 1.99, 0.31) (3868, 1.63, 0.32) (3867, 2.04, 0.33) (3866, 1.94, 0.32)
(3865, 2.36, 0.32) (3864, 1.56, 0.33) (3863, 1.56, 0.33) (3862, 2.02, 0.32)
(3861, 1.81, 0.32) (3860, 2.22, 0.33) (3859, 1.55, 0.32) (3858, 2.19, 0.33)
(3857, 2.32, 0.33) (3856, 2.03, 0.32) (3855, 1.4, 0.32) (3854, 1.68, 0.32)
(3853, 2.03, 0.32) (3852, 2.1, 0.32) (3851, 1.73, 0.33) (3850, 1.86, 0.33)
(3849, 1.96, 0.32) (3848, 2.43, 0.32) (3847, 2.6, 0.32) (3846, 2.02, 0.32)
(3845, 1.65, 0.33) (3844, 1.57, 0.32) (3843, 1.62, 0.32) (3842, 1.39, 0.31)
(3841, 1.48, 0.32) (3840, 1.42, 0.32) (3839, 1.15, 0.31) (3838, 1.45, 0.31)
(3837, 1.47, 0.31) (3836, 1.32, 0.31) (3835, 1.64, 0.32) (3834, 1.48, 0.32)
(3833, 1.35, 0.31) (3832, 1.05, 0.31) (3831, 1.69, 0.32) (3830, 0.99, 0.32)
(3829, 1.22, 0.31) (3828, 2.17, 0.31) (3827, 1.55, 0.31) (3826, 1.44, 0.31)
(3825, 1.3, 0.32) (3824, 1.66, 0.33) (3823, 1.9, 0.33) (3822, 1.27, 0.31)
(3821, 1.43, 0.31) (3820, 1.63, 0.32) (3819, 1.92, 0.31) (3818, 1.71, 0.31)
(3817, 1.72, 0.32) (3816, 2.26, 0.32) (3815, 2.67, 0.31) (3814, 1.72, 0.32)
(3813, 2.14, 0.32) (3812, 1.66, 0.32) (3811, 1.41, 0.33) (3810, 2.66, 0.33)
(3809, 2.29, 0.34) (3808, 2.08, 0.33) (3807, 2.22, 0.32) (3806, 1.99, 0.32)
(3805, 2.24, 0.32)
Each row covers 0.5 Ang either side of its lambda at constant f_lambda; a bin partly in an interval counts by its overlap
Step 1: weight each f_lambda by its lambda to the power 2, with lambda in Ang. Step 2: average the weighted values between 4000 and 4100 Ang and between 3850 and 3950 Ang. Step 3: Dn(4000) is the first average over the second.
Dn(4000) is 1.78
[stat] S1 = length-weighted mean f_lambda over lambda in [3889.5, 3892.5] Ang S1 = 2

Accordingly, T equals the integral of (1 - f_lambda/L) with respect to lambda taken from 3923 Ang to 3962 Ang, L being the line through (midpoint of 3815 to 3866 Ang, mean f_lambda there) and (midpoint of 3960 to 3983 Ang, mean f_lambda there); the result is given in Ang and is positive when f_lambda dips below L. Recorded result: -3.3 Ang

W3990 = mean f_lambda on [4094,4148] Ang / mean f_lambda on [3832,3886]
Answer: 1.7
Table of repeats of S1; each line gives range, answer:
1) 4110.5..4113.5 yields 3.31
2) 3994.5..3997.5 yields 2.84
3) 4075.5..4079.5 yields 2.86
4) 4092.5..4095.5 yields 3.41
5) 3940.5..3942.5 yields 2.1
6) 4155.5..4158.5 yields 3.05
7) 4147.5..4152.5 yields 3.03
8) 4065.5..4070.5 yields 3.11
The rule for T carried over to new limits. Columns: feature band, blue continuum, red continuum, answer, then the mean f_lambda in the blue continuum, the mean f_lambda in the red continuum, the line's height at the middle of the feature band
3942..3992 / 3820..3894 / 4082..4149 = 2.5 Ang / 1.77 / 3.17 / 2.37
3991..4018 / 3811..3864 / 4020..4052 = 0.9 Ang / 1.72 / 3.63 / 3.33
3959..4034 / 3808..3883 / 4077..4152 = -4.9 Ang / 1.81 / 3.15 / 2.56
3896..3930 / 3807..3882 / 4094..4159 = -2.4 Ang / 1.81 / 3.13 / 2.13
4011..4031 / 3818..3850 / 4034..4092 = -1.4 Ang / 1.59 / 3.38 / 3.05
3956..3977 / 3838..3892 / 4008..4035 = 7.5 Ang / 1.87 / 3.2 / 2.74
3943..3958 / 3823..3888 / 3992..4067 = 1.2 Ang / 1.78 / 3.34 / 2.63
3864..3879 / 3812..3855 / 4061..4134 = -0.7 Ang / 1.68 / 3.13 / 1.89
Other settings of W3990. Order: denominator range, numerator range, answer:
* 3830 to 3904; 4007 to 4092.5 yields 1.76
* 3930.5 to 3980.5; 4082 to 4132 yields 1.68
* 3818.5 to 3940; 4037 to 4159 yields 1.73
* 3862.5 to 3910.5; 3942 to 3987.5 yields 1.05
